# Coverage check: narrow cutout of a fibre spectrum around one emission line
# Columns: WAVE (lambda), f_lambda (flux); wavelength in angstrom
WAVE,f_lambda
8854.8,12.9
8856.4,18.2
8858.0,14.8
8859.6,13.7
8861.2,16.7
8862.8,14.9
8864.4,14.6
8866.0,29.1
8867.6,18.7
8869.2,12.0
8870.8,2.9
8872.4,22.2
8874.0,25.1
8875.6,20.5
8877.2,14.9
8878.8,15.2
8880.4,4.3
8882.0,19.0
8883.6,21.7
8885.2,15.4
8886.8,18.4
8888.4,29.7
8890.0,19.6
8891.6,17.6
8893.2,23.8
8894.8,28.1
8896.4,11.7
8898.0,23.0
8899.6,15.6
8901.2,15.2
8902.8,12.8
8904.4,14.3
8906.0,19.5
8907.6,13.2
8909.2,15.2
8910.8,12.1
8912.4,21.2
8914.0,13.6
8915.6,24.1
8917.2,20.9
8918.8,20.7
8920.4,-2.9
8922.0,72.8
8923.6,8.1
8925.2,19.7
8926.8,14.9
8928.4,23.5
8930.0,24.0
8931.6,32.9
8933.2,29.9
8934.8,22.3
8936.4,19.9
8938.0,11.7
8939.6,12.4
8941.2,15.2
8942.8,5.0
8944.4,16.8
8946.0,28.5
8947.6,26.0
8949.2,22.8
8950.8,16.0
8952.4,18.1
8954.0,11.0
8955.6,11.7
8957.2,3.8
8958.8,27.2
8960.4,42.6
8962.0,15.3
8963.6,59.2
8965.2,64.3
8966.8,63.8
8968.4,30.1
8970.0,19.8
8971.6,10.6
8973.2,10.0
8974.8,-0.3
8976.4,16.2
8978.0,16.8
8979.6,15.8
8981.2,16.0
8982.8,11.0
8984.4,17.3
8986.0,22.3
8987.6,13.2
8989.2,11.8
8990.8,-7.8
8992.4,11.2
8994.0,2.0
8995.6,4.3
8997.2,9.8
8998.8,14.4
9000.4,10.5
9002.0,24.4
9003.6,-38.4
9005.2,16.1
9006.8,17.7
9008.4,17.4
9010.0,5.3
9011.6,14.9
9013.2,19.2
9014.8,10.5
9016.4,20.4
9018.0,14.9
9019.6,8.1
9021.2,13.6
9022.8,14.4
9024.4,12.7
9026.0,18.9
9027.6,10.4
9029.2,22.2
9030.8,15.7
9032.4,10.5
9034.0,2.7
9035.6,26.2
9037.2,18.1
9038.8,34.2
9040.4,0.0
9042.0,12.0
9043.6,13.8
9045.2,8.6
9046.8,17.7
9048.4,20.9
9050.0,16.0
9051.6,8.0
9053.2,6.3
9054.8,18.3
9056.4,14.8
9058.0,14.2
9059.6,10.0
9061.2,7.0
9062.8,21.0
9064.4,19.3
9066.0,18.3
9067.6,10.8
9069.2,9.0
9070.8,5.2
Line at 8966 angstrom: Hbeta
